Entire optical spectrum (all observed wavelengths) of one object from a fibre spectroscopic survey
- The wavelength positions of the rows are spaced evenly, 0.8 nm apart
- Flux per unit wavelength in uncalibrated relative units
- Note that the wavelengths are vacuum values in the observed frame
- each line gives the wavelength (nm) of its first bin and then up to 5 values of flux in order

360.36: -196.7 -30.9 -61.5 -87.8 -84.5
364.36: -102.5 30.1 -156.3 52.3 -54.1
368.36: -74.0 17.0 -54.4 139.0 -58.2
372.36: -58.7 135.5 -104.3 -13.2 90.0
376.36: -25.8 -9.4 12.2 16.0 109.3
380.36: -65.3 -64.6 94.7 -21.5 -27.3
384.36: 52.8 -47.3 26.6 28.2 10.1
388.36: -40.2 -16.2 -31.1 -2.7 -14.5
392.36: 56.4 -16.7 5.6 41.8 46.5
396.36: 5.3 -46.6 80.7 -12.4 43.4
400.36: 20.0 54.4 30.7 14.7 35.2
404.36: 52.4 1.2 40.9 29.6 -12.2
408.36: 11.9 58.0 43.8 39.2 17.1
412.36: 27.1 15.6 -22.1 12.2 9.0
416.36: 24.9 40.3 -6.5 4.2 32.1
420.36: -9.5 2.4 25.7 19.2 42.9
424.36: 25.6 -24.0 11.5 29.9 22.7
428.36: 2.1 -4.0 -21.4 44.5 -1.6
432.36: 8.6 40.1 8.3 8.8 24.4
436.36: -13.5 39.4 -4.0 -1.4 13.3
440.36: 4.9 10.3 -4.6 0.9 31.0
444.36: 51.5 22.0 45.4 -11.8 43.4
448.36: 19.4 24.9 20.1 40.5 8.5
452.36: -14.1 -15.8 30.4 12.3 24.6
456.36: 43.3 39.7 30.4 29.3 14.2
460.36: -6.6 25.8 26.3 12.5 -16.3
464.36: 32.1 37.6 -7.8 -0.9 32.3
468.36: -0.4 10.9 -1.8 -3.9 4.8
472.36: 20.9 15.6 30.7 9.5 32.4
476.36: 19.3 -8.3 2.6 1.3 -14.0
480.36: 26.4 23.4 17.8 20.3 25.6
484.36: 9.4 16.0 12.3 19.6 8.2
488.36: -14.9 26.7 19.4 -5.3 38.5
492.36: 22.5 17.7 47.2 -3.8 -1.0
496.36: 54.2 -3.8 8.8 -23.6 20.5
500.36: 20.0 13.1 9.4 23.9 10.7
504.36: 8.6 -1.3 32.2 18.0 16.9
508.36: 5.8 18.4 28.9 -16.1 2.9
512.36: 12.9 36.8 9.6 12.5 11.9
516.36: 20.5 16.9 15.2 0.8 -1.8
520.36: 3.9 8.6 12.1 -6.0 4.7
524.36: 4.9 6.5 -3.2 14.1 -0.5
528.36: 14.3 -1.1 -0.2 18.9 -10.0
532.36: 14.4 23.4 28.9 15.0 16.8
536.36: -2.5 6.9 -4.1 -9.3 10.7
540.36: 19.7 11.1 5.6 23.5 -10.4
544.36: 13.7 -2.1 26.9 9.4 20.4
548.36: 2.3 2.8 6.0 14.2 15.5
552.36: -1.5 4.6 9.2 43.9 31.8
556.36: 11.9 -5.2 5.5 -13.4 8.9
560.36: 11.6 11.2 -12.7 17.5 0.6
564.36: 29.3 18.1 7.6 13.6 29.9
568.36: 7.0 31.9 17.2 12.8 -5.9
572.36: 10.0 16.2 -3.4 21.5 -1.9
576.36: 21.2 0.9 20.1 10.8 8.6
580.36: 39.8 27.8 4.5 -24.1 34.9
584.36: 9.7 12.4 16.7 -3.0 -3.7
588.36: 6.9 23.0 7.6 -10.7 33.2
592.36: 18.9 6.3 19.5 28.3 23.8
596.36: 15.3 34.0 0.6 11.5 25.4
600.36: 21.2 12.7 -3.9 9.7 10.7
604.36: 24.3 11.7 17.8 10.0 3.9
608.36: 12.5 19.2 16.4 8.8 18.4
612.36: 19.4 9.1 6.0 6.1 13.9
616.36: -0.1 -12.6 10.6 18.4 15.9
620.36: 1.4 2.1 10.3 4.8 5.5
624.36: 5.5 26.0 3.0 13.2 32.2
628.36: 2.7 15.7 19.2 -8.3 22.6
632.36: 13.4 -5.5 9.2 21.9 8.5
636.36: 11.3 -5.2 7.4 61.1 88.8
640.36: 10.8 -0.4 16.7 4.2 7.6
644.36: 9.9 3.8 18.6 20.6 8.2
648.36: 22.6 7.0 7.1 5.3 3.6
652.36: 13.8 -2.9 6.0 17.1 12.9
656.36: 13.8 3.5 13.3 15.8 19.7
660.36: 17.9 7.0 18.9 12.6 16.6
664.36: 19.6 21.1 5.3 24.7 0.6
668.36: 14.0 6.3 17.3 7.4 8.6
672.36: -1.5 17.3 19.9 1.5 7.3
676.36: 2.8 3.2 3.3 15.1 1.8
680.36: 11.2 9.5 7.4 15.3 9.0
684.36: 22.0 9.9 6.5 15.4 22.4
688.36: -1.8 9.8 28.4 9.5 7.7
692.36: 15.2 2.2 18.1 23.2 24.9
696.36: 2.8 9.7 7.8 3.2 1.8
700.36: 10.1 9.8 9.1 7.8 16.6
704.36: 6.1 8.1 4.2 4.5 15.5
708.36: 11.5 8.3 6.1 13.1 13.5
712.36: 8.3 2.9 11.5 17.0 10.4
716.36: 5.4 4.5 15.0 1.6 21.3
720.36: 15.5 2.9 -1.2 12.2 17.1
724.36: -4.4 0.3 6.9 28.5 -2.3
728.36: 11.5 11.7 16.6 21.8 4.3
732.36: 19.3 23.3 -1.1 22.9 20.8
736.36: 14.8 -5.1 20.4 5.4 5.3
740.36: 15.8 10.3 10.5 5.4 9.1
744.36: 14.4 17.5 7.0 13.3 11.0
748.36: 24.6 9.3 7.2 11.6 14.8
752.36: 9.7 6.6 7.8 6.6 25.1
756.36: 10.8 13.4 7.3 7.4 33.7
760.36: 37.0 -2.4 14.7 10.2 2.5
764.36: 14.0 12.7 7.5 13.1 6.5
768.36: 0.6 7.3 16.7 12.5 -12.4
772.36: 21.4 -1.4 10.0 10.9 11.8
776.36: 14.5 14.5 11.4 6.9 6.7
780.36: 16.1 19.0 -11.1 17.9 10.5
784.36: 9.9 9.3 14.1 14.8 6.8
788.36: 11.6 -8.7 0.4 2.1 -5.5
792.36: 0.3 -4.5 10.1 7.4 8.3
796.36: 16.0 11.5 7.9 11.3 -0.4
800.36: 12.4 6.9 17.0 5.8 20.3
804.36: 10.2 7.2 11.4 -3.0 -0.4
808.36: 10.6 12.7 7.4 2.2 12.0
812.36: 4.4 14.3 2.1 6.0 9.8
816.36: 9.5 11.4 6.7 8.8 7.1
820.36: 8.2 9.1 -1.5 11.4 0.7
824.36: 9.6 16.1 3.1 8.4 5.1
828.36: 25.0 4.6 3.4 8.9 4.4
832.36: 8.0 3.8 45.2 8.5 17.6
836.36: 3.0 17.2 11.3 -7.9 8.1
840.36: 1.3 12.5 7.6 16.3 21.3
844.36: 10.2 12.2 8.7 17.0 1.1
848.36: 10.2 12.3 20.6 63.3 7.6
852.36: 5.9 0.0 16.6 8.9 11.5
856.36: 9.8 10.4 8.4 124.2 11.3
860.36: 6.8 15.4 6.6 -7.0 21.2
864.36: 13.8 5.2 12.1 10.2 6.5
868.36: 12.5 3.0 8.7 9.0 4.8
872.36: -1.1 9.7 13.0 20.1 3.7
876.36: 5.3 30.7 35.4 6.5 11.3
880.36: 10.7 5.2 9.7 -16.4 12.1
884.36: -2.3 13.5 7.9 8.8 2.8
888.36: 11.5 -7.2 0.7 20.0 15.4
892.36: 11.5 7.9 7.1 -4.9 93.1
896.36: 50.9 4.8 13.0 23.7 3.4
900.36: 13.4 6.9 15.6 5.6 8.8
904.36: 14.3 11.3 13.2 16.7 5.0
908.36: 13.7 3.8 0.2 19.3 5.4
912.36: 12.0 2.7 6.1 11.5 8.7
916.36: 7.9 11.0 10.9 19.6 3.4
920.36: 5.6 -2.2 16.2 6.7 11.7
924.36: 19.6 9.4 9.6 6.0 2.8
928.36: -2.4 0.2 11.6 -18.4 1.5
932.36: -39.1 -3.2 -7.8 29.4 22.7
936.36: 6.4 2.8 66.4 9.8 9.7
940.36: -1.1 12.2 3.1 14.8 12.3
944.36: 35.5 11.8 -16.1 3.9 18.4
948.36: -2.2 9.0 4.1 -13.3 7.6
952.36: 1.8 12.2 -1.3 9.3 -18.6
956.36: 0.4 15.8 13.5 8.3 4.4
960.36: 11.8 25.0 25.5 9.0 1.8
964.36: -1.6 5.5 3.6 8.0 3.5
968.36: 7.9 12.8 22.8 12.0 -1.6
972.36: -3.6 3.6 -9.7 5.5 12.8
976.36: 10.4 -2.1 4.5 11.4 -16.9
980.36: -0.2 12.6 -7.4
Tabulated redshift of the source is 0.715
